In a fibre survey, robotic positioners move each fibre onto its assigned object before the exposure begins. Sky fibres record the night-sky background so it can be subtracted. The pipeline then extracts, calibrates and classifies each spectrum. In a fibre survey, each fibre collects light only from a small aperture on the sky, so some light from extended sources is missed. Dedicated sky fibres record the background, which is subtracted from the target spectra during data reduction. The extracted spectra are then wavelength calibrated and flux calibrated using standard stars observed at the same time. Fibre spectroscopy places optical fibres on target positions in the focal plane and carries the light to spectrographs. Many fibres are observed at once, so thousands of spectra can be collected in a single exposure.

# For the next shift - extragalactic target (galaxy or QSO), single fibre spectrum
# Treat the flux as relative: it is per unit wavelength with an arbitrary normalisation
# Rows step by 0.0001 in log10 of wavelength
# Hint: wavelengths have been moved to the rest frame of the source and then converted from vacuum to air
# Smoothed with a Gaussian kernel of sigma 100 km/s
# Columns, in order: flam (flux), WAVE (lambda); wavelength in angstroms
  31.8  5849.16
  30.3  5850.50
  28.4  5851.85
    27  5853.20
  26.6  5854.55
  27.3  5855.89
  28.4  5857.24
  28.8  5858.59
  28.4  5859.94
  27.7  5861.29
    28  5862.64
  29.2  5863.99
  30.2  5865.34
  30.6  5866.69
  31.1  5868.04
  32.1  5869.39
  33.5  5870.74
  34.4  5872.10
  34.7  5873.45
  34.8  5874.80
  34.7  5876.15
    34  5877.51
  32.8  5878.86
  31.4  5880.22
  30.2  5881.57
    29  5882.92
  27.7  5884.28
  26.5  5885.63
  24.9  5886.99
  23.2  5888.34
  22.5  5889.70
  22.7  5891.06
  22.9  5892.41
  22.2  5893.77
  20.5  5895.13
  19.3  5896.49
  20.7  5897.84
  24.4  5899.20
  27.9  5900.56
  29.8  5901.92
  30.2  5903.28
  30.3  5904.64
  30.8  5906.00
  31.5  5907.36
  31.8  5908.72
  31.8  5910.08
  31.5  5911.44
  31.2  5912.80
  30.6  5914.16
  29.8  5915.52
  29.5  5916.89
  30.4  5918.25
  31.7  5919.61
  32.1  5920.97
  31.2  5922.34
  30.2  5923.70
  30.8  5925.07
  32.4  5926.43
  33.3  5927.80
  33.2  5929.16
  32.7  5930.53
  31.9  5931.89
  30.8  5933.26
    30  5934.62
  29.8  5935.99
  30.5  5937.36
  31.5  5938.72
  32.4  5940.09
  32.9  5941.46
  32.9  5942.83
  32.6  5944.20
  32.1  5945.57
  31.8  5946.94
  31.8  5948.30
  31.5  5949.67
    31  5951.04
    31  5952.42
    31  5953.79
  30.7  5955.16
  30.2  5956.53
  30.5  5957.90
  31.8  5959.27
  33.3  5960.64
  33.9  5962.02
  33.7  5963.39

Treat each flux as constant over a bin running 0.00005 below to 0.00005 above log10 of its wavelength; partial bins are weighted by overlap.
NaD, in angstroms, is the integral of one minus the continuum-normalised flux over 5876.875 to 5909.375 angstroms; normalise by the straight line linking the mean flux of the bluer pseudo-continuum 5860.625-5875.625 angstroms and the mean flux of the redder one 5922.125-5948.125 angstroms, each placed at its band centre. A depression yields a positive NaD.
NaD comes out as 4.8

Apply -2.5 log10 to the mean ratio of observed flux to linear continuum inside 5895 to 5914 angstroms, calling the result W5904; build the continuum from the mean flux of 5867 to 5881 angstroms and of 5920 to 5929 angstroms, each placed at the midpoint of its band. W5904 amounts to 0.15 mag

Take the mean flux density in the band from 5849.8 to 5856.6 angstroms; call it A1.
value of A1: 28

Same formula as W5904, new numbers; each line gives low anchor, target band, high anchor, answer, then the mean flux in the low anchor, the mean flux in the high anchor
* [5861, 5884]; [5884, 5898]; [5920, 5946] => 0.350 mag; 31.7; 31.7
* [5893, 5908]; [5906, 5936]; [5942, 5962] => -0.110 mag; 26.1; 31.7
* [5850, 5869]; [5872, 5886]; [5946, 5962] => -0.091 mag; 28.8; 31.4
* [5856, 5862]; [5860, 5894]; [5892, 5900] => -0.169 mag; 28.2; 21.7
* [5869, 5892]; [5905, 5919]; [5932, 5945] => -0.005 mag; 29.8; 31.5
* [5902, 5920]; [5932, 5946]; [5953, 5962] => -0.012 mag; 30.8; 31.5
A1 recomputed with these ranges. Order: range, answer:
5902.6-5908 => 30.7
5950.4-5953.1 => 30.9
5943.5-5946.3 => 32.3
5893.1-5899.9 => 21.4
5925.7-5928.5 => 32.9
